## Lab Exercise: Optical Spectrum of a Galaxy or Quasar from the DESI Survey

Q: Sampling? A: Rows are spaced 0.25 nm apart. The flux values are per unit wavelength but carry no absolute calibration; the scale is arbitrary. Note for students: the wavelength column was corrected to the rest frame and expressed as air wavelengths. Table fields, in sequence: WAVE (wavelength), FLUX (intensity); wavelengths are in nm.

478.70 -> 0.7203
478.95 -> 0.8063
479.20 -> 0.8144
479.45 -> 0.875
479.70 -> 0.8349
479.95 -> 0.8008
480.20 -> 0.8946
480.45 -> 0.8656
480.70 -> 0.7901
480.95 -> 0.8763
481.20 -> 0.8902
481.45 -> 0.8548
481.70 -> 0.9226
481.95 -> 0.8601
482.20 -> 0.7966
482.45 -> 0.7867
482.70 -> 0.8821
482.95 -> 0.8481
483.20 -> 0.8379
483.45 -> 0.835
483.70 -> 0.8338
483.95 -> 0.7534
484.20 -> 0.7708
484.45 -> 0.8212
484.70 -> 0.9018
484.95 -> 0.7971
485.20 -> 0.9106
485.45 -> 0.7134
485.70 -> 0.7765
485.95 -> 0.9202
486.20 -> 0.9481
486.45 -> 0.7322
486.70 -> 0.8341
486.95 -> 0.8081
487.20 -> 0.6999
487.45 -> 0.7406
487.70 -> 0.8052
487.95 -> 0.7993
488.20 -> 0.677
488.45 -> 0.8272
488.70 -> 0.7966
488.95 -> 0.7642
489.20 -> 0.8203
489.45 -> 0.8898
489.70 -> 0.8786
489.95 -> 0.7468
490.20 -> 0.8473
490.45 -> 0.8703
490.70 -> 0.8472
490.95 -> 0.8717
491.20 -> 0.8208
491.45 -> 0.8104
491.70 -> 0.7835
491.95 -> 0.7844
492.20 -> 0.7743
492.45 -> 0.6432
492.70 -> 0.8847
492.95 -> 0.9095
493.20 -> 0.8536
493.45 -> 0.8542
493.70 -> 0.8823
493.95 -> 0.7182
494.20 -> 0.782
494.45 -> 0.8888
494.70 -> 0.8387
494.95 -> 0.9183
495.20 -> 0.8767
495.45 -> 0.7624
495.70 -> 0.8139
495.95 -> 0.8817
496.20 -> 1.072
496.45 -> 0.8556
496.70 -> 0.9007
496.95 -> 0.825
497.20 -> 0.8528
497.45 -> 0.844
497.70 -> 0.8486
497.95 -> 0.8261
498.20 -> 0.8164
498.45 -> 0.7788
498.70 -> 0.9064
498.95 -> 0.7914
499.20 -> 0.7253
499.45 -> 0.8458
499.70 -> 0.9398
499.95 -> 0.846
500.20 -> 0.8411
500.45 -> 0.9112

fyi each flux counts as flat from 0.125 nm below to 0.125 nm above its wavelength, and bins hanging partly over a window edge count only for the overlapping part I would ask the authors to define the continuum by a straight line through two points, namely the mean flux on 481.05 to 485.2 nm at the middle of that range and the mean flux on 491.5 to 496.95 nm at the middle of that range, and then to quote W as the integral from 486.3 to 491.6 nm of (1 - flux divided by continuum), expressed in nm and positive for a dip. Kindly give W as 0.22 nm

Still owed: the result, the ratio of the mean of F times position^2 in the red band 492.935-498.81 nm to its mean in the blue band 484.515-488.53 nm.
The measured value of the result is 1.1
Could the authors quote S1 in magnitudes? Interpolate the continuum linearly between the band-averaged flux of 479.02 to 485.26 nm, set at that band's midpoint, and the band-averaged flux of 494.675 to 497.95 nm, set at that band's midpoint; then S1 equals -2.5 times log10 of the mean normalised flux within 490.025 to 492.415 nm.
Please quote 0.06 mag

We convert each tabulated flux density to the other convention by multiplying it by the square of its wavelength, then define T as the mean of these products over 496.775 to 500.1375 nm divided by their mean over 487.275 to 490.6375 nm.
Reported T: 1.08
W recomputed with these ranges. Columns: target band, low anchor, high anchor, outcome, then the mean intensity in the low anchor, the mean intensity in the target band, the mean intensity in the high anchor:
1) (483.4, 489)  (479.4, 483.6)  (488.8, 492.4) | 0.205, 0.85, 0.803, 0.818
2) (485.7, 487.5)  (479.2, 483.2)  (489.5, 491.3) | 0.071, 0.85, 0.812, 0.843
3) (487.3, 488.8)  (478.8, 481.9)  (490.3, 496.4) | 0.127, 0.851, 0.773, 0.84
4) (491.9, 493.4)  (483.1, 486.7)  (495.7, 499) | 0.064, 0.825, 0.812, 0.861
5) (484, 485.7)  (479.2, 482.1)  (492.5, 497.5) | 0.089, 0.858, 0.813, 0.858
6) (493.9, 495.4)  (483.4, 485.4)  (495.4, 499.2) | 0.008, 0.823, 0.839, 0.849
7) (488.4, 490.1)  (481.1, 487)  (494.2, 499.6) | 0.047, 0.835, 0.818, 0.85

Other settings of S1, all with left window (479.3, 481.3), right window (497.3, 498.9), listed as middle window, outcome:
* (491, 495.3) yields 0.02 mag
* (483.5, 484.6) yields 0.06 mag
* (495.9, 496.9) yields -0.11 mag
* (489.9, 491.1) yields 0.00 mag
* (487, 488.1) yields 0.11 mag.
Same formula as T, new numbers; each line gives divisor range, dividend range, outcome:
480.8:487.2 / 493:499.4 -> 1.07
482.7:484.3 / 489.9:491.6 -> 1.05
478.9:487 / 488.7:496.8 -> 1.04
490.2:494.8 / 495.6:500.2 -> 1.06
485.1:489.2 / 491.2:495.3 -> 1.06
